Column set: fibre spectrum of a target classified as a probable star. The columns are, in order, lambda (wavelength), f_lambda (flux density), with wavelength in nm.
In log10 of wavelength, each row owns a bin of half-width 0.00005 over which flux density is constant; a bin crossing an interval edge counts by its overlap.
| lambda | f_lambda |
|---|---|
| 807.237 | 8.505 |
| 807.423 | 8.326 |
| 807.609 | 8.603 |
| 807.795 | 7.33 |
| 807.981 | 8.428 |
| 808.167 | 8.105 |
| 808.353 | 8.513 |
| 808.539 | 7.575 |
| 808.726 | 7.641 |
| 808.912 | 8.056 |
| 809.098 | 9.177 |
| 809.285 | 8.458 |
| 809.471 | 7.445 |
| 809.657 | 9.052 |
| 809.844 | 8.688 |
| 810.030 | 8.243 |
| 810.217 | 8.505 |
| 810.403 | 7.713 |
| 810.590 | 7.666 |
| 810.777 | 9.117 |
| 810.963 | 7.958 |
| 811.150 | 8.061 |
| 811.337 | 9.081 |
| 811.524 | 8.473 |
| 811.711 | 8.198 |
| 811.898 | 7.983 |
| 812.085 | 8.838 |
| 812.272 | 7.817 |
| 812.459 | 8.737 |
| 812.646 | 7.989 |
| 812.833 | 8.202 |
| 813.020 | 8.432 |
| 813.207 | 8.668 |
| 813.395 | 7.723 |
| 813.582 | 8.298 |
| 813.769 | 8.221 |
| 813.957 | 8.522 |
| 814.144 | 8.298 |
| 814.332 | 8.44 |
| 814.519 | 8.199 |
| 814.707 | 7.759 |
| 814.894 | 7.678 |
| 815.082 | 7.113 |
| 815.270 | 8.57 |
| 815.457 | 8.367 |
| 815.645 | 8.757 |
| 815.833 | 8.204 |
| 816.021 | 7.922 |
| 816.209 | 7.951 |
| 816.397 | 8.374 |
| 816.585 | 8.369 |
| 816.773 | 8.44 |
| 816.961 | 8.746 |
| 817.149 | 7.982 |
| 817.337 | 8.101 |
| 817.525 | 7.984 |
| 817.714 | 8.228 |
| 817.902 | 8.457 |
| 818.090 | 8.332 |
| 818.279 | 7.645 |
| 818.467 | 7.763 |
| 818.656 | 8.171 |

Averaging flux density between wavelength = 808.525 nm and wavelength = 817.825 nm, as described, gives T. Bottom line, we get 8.25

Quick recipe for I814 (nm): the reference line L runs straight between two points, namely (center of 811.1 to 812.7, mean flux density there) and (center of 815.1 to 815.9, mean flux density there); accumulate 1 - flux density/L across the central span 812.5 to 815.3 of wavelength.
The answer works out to 0.07 nm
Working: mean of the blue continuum 8.37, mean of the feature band 8.14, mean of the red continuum 8.36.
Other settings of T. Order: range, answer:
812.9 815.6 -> 8.18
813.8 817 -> 8.21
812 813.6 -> 8.3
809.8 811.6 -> 8.34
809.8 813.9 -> 8.3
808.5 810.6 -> 8.22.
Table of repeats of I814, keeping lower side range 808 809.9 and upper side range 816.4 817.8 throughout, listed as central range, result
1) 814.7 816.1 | 0.03 nm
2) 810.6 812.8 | -0.02 nm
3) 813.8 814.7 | 0.00 nm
